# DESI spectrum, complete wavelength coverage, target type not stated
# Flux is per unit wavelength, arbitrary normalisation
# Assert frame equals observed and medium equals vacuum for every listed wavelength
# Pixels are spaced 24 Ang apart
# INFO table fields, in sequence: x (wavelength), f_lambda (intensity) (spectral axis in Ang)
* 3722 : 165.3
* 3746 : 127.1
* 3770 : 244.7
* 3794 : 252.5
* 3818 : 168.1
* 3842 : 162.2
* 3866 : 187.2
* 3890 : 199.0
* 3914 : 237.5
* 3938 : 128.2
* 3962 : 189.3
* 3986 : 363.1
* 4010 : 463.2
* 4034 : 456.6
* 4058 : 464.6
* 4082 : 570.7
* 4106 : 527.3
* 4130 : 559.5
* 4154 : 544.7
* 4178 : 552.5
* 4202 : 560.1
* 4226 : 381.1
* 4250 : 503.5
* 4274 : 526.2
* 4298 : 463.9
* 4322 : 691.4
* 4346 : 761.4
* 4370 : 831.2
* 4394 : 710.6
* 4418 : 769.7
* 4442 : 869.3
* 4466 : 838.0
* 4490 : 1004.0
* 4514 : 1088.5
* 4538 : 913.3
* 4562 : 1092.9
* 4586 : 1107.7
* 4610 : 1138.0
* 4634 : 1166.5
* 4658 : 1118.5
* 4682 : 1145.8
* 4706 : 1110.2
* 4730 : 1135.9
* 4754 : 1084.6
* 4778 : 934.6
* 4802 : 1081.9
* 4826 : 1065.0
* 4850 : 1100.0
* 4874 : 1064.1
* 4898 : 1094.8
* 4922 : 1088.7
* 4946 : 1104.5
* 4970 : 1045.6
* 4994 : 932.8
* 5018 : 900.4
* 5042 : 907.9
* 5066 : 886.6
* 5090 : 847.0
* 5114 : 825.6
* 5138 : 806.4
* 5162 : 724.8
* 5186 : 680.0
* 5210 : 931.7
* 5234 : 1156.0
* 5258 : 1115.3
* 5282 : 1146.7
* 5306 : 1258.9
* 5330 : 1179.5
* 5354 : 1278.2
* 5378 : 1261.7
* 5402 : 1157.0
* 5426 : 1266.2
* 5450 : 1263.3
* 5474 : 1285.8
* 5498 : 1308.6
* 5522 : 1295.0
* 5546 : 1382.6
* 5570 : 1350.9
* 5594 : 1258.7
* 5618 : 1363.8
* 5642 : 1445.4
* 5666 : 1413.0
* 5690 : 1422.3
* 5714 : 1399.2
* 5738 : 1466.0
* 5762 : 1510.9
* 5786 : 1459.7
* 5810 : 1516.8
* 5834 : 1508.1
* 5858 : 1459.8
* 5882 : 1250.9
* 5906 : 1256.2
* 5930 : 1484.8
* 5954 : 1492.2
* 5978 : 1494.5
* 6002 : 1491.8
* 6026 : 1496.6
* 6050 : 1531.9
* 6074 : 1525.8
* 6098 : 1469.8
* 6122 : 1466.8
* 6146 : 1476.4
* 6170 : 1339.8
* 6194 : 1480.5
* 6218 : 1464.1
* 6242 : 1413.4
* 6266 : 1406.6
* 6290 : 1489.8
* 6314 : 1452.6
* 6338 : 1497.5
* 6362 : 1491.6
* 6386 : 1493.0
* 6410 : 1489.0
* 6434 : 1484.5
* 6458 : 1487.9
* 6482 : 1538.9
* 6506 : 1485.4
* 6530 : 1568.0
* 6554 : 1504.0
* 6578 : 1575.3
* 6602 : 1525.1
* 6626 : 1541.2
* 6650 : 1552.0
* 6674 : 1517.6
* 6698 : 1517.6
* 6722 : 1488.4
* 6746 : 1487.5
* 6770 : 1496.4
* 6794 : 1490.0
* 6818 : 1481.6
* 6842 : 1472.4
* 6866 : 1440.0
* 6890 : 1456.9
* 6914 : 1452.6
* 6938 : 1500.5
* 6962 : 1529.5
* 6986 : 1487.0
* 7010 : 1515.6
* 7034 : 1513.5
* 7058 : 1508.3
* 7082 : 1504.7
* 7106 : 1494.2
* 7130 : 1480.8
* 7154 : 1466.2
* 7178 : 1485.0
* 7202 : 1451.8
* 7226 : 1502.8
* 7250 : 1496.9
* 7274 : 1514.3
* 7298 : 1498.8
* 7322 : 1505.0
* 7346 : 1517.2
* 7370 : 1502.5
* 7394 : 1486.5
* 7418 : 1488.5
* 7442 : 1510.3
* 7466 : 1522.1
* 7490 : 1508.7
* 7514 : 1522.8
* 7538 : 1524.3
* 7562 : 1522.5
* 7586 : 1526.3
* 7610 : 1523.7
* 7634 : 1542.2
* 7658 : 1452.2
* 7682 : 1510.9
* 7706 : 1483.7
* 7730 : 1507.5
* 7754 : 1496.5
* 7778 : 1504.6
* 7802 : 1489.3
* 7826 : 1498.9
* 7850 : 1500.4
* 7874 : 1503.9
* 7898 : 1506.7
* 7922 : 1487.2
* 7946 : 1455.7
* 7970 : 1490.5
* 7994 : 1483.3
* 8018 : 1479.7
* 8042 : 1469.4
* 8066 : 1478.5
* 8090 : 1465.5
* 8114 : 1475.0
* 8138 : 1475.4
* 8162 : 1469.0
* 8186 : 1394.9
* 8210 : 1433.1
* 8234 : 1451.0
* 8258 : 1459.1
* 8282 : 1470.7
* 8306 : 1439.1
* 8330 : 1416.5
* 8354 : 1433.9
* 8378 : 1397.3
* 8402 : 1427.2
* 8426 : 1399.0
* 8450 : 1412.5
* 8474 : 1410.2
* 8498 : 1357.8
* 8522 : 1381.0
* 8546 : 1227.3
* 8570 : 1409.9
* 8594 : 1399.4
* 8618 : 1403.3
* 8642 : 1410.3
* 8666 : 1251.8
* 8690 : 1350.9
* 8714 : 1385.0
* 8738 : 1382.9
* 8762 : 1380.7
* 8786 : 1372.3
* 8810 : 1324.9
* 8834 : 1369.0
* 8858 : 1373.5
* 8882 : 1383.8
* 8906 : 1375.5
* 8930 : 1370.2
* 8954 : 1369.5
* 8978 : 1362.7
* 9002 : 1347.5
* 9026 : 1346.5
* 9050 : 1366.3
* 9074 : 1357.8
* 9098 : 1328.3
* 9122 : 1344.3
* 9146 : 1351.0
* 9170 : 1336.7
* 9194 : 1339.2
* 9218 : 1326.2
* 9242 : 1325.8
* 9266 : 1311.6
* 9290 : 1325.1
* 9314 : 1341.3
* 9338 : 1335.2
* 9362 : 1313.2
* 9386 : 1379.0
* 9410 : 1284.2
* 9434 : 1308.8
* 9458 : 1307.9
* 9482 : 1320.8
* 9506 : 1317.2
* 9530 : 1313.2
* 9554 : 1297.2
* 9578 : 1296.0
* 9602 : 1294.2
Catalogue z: 0.00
